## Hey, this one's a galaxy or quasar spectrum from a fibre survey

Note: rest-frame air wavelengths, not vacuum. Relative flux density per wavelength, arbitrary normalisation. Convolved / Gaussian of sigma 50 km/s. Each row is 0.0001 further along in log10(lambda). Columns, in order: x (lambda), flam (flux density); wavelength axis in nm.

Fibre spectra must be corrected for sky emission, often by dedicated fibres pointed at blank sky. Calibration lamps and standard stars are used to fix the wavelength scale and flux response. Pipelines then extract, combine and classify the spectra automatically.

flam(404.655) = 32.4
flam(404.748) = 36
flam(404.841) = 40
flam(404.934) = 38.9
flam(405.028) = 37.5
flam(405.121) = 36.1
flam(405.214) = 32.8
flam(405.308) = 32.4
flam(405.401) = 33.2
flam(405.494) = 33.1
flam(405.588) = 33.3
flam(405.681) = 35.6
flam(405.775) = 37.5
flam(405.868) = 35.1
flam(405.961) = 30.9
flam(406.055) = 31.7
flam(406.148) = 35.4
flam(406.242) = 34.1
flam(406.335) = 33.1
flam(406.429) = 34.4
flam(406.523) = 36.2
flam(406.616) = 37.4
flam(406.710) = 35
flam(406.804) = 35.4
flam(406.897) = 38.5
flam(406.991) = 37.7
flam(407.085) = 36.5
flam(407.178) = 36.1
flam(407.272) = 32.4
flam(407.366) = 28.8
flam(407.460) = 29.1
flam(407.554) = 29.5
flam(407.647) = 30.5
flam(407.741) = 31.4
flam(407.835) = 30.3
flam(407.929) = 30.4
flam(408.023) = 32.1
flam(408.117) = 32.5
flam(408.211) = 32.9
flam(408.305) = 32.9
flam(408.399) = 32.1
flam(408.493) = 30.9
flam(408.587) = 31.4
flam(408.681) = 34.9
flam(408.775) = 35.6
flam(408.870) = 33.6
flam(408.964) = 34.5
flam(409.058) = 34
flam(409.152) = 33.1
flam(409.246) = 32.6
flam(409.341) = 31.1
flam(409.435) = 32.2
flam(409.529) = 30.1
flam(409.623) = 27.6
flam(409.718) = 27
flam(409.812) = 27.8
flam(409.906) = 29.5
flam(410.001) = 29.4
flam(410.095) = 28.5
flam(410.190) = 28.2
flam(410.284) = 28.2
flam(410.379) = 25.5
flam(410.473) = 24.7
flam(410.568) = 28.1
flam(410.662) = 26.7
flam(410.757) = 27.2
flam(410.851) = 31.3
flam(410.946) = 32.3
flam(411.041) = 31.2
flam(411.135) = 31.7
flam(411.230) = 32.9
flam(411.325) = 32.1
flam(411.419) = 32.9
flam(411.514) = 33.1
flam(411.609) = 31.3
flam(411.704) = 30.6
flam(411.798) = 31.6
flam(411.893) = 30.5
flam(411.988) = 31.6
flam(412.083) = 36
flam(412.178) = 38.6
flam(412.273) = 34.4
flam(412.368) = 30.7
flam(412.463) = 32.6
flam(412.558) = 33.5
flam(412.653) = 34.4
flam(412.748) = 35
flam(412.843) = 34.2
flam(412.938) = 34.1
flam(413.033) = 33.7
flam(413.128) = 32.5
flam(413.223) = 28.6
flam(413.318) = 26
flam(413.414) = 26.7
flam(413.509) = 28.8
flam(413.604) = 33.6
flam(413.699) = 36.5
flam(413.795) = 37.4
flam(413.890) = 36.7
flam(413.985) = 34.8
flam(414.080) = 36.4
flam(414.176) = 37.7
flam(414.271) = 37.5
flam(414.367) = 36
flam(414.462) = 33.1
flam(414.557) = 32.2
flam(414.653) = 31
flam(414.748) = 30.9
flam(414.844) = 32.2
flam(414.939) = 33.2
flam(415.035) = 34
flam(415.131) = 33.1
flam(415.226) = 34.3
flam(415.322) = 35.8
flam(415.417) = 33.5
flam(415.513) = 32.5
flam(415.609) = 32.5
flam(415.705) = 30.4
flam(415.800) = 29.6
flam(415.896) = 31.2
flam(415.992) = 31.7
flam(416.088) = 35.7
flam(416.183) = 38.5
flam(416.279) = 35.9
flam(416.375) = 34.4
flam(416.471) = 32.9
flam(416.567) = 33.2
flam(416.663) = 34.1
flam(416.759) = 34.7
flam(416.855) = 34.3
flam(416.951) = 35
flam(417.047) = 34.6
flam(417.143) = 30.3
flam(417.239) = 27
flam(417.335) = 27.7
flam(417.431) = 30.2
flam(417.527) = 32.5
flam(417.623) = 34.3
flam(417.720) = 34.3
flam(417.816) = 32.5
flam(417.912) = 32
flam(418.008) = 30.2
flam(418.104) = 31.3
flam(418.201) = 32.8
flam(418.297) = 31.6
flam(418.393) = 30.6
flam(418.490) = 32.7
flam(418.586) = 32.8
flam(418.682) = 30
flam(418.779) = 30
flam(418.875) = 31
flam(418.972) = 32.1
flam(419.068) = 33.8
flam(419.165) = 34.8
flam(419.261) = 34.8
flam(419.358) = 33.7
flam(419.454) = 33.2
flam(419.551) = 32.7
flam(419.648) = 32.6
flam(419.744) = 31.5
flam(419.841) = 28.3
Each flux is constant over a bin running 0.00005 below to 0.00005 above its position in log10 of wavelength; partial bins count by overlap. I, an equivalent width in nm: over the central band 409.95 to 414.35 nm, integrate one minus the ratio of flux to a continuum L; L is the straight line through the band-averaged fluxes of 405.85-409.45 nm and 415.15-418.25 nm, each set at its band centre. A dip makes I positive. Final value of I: 0.14 nm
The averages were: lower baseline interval 33.2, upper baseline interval 32.8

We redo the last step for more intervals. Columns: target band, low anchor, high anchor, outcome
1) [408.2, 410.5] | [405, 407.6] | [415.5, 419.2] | 0.20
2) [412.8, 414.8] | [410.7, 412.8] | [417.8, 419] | -0.07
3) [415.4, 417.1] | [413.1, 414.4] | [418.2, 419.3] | -0.04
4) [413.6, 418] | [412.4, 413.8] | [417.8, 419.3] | -0.18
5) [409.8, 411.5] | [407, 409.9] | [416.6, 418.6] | 0.13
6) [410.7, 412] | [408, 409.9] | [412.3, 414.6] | 0.05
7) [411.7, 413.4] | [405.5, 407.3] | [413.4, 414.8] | 0.08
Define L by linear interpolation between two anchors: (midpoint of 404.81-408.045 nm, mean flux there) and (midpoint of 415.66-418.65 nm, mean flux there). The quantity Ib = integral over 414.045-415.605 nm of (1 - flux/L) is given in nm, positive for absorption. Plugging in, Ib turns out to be -0.049 nm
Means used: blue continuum 34.1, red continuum 32.5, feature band 33.9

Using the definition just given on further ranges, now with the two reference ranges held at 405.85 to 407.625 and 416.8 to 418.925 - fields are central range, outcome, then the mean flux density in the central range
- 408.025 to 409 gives 0.017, 33.1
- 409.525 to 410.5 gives 0.161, 27.8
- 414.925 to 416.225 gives -0.043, 33.3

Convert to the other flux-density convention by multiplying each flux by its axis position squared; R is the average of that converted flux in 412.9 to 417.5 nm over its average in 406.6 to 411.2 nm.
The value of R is 1.09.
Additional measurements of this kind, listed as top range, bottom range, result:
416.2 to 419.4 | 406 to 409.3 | 1.03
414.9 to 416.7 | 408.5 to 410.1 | 1.10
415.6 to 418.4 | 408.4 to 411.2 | 1.11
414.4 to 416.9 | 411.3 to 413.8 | 1.04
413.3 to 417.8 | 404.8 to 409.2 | 1.02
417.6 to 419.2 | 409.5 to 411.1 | 1.17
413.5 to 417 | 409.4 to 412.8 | 1.12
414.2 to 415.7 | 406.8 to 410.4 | 1.09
